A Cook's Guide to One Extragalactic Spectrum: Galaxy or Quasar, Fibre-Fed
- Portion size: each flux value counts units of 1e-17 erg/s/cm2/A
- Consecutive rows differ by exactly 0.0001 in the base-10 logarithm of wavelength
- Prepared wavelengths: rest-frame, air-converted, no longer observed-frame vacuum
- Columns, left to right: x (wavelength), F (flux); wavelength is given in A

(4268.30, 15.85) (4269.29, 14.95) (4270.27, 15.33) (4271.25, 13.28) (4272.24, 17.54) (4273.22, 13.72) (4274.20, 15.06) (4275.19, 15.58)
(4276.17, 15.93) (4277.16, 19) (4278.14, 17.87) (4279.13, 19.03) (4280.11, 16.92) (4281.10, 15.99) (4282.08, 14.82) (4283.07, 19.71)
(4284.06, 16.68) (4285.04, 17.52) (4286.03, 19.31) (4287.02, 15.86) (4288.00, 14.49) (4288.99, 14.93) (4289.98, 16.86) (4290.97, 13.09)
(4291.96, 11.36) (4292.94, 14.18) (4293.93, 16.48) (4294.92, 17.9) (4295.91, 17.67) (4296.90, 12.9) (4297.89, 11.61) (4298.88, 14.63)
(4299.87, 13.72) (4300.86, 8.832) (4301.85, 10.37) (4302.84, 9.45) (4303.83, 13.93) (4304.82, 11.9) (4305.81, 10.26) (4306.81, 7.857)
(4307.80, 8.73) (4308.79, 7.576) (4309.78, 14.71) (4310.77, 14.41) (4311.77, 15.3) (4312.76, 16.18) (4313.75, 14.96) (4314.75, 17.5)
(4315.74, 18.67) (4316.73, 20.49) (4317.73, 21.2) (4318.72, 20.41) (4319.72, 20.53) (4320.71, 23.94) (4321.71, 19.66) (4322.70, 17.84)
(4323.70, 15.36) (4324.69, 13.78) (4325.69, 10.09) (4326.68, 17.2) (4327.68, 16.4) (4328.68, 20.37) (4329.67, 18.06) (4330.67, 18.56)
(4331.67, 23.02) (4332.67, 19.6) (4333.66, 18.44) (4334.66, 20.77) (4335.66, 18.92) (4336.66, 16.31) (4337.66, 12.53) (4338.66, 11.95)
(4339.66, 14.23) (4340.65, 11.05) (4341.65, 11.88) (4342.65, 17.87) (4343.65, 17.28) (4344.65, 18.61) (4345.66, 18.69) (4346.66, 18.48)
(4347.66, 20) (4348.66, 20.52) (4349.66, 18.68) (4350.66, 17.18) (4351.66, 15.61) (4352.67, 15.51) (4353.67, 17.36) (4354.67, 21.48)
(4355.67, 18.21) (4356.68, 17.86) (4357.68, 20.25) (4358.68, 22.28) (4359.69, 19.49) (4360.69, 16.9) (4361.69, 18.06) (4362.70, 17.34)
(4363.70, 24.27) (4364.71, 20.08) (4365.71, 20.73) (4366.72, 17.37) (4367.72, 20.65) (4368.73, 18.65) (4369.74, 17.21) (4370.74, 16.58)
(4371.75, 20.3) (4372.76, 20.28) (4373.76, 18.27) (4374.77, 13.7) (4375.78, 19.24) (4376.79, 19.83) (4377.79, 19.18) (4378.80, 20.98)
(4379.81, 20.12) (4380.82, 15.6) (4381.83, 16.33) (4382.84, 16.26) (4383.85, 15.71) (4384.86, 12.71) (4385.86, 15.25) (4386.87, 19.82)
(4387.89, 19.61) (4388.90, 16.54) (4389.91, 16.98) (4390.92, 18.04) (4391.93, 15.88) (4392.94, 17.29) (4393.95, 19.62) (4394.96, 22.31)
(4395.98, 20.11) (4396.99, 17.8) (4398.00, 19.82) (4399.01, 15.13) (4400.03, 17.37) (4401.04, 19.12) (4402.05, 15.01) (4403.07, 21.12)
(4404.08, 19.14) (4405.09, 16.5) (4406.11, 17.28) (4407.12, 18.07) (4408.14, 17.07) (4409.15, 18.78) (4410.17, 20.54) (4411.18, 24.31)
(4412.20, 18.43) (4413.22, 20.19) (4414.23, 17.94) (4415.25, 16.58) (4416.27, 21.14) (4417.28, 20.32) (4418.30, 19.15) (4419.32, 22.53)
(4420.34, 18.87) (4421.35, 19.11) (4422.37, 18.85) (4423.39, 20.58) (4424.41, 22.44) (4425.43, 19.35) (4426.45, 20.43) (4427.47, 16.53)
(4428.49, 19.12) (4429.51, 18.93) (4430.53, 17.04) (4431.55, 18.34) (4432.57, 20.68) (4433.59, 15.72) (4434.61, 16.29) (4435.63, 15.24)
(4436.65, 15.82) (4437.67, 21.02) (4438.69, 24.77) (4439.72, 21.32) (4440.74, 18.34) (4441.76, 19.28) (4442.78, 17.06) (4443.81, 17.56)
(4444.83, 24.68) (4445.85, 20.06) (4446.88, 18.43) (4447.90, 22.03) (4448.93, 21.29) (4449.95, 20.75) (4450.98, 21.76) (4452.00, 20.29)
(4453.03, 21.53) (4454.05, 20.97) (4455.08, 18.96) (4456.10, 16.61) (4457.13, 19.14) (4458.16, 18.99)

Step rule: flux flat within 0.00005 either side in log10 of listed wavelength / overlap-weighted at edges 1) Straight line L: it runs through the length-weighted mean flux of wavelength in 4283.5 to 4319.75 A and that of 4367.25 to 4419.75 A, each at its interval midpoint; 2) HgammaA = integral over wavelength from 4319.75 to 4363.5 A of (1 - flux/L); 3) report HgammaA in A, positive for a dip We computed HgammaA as -3.9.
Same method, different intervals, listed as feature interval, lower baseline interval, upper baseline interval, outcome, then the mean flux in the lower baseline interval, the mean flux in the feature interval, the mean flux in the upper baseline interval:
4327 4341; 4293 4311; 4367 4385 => -2.34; 12.4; 17.2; 18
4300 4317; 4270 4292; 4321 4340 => 3.85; 16.2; 12.9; 17.1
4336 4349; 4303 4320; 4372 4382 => 0.37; 14.8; 16.1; 18.5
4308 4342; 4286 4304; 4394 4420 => -3.27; 13.9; 16.8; 19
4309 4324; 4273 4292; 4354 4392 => -0.70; 16.3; 17.9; 18.4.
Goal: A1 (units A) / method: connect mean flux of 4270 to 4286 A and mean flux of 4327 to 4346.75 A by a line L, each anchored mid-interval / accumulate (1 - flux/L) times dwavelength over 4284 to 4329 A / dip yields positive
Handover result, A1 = 4.6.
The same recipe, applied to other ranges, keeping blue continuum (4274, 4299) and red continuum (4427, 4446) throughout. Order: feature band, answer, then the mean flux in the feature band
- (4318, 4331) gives -0.93 A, 17.9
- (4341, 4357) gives -0.54 A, 17.8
